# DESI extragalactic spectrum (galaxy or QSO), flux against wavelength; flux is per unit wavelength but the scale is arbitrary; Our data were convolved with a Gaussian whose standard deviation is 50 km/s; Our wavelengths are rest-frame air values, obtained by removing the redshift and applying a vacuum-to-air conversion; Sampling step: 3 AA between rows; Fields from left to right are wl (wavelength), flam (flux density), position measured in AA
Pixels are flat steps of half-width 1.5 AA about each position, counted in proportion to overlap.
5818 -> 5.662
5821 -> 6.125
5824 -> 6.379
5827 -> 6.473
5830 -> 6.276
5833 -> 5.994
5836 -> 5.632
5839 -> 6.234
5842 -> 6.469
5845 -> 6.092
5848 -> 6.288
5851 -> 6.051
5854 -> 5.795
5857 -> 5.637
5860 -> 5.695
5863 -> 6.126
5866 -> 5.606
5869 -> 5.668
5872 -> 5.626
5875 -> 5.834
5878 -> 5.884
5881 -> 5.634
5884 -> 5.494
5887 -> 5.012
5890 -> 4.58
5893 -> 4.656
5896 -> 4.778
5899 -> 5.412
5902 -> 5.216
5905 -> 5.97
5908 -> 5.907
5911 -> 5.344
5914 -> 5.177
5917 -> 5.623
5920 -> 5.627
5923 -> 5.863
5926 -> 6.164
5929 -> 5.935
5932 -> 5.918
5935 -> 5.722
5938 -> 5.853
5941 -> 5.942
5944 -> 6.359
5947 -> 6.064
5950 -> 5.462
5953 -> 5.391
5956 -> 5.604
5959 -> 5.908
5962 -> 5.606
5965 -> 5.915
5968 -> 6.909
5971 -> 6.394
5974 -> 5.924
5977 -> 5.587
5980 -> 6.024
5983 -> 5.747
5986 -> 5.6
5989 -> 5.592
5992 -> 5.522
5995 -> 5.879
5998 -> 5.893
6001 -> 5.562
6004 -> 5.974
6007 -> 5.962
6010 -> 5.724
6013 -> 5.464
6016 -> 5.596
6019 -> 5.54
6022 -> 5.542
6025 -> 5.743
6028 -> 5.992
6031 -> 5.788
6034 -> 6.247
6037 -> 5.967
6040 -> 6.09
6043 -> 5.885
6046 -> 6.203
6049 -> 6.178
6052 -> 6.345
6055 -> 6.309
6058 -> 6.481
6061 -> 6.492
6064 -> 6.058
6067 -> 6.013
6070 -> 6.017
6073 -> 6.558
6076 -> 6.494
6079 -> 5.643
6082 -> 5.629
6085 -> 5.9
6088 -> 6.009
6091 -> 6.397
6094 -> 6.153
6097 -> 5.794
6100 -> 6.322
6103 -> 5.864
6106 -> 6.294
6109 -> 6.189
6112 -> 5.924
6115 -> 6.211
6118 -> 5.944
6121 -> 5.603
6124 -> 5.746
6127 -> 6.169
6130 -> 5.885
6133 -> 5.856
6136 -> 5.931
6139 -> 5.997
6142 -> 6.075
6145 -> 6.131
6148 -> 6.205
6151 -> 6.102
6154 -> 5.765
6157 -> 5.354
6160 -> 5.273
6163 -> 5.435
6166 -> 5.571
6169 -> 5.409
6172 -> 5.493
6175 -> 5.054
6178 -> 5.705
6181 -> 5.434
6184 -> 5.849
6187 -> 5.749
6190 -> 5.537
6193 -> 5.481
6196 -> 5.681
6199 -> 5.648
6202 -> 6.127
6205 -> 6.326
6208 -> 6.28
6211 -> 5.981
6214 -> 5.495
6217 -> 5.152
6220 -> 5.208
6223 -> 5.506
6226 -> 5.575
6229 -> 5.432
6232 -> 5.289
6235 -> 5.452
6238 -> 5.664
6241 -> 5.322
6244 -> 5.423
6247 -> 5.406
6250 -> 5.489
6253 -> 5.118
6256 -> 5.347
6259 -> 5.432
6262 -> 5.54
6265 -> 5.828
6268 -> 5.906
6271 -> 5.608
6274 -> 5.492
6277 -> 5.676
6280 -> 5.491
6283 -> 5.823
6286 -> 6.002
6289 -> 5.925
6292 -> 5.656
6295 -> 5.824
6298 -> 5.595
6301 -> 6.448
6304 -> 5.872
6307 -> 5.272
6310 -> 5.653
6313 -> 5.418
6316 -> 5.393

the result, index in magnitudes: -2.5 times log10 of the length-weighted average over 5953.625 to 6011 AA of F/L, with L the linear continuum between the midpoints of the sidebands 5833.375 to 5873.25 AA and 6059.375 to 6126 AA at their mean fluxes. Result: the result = 0.03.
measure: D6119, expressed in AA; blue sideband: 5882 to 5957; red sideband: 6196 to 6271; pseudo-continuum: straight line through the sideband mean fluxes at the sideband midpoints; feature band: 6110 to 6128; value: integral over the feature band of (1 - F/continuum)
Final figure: -1.2 AA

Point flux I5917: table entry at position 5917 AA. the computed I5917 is 5.623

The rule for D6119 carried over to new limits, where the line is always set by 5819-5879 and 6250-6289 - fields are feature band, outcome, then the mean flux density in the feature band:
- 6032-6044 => -0.5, 6.04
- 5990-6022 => 0.8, 5.7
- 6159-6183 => 1.1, 5.43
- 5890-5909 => 2.2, 5.25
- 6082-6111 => -1.5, 6.07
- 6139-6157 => -0.8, 5.99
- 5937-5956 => 0.3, 5.83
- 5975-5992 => 0.5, 5.7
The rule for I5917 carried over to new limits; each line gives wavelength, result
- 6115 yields 6.211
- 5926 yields 6.164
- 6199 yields 5.648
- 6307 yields 5.272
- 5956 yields 5.604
